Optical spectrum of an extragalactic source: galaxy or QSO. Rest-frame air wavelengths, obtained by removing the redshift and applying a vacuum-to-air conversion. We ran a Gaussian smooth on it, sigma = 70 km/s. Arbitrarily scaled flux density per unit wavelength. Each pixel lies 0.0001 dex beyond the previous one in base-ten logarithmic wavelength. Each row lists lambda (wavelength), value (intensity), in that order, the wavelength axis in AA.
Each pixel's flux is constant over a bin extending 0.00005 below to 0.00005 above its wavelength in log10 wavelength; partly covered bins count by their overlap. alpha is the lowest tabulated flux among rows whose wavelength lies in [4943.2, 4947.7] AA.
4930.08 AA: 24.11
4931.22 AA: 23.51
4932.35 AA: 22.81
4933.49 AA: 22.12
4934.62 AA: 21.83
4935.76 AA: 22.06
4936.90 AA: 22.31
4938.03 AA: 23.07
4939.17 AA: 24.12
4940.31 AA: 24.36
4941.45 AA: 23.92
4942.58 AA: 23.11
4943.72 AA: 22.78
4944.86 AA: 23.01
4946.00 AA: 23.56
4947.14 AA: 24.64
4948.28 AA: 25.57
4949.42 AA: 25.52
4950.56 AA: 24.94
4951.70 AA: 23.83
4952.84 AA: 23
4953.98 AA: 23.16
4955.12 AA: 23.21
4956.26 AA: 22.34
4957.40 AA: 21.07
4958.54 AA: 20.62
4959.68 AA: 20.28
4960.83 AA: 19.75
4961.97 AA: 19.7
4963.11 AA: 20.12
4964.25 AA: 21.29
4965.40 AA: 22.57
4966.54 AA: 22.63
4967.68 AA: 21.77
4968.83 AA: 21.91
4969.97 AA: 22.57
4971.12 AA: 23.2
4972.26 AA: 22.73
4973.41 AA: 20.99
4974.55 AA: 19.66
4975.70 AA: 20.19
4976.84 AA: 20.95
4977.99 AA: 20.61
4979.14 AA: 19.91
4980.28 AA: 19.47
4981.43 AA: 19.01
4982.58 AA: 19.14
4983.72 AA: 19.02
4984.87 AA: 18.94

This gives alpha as 22.78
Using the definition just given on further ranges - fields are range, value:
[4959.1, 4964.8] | 19.7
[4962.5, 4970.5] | 20.12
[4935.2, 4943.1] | 22.06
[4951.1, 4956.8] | 22.34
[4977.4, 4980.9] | 19.47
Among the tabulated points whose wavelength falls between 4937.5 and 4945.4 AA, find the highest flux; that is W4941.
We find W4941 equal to 24.36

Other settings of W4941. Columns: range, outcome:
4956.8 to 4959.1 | 21.07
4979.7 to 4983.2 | 19.47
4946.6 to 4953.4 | 25.57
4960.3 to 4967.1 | 22.63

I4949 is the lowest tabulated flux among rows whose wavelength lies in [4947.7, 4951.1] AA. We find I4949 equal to 24.94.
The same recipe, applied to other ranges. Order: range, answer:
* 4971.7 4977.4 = 19.66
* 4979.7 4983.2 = 19.01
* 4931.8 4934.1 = 22.12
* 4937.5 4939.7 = 23.07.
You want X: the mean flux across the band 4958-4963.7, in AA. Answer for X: 20.1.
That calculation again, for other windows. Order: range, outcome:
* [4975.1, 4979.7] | 20.4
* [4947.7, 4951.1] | 25.3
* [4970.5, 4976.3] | 21.4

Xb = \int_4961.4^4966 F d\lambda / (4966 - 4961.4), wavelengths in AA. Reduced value 20.9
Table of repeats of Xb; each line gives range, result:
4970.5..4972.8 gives 23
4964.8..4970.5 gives 22.3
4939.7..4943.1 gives 23.8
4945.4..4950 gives 24.8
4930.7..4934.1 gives 22.8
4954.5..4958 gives 22.2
